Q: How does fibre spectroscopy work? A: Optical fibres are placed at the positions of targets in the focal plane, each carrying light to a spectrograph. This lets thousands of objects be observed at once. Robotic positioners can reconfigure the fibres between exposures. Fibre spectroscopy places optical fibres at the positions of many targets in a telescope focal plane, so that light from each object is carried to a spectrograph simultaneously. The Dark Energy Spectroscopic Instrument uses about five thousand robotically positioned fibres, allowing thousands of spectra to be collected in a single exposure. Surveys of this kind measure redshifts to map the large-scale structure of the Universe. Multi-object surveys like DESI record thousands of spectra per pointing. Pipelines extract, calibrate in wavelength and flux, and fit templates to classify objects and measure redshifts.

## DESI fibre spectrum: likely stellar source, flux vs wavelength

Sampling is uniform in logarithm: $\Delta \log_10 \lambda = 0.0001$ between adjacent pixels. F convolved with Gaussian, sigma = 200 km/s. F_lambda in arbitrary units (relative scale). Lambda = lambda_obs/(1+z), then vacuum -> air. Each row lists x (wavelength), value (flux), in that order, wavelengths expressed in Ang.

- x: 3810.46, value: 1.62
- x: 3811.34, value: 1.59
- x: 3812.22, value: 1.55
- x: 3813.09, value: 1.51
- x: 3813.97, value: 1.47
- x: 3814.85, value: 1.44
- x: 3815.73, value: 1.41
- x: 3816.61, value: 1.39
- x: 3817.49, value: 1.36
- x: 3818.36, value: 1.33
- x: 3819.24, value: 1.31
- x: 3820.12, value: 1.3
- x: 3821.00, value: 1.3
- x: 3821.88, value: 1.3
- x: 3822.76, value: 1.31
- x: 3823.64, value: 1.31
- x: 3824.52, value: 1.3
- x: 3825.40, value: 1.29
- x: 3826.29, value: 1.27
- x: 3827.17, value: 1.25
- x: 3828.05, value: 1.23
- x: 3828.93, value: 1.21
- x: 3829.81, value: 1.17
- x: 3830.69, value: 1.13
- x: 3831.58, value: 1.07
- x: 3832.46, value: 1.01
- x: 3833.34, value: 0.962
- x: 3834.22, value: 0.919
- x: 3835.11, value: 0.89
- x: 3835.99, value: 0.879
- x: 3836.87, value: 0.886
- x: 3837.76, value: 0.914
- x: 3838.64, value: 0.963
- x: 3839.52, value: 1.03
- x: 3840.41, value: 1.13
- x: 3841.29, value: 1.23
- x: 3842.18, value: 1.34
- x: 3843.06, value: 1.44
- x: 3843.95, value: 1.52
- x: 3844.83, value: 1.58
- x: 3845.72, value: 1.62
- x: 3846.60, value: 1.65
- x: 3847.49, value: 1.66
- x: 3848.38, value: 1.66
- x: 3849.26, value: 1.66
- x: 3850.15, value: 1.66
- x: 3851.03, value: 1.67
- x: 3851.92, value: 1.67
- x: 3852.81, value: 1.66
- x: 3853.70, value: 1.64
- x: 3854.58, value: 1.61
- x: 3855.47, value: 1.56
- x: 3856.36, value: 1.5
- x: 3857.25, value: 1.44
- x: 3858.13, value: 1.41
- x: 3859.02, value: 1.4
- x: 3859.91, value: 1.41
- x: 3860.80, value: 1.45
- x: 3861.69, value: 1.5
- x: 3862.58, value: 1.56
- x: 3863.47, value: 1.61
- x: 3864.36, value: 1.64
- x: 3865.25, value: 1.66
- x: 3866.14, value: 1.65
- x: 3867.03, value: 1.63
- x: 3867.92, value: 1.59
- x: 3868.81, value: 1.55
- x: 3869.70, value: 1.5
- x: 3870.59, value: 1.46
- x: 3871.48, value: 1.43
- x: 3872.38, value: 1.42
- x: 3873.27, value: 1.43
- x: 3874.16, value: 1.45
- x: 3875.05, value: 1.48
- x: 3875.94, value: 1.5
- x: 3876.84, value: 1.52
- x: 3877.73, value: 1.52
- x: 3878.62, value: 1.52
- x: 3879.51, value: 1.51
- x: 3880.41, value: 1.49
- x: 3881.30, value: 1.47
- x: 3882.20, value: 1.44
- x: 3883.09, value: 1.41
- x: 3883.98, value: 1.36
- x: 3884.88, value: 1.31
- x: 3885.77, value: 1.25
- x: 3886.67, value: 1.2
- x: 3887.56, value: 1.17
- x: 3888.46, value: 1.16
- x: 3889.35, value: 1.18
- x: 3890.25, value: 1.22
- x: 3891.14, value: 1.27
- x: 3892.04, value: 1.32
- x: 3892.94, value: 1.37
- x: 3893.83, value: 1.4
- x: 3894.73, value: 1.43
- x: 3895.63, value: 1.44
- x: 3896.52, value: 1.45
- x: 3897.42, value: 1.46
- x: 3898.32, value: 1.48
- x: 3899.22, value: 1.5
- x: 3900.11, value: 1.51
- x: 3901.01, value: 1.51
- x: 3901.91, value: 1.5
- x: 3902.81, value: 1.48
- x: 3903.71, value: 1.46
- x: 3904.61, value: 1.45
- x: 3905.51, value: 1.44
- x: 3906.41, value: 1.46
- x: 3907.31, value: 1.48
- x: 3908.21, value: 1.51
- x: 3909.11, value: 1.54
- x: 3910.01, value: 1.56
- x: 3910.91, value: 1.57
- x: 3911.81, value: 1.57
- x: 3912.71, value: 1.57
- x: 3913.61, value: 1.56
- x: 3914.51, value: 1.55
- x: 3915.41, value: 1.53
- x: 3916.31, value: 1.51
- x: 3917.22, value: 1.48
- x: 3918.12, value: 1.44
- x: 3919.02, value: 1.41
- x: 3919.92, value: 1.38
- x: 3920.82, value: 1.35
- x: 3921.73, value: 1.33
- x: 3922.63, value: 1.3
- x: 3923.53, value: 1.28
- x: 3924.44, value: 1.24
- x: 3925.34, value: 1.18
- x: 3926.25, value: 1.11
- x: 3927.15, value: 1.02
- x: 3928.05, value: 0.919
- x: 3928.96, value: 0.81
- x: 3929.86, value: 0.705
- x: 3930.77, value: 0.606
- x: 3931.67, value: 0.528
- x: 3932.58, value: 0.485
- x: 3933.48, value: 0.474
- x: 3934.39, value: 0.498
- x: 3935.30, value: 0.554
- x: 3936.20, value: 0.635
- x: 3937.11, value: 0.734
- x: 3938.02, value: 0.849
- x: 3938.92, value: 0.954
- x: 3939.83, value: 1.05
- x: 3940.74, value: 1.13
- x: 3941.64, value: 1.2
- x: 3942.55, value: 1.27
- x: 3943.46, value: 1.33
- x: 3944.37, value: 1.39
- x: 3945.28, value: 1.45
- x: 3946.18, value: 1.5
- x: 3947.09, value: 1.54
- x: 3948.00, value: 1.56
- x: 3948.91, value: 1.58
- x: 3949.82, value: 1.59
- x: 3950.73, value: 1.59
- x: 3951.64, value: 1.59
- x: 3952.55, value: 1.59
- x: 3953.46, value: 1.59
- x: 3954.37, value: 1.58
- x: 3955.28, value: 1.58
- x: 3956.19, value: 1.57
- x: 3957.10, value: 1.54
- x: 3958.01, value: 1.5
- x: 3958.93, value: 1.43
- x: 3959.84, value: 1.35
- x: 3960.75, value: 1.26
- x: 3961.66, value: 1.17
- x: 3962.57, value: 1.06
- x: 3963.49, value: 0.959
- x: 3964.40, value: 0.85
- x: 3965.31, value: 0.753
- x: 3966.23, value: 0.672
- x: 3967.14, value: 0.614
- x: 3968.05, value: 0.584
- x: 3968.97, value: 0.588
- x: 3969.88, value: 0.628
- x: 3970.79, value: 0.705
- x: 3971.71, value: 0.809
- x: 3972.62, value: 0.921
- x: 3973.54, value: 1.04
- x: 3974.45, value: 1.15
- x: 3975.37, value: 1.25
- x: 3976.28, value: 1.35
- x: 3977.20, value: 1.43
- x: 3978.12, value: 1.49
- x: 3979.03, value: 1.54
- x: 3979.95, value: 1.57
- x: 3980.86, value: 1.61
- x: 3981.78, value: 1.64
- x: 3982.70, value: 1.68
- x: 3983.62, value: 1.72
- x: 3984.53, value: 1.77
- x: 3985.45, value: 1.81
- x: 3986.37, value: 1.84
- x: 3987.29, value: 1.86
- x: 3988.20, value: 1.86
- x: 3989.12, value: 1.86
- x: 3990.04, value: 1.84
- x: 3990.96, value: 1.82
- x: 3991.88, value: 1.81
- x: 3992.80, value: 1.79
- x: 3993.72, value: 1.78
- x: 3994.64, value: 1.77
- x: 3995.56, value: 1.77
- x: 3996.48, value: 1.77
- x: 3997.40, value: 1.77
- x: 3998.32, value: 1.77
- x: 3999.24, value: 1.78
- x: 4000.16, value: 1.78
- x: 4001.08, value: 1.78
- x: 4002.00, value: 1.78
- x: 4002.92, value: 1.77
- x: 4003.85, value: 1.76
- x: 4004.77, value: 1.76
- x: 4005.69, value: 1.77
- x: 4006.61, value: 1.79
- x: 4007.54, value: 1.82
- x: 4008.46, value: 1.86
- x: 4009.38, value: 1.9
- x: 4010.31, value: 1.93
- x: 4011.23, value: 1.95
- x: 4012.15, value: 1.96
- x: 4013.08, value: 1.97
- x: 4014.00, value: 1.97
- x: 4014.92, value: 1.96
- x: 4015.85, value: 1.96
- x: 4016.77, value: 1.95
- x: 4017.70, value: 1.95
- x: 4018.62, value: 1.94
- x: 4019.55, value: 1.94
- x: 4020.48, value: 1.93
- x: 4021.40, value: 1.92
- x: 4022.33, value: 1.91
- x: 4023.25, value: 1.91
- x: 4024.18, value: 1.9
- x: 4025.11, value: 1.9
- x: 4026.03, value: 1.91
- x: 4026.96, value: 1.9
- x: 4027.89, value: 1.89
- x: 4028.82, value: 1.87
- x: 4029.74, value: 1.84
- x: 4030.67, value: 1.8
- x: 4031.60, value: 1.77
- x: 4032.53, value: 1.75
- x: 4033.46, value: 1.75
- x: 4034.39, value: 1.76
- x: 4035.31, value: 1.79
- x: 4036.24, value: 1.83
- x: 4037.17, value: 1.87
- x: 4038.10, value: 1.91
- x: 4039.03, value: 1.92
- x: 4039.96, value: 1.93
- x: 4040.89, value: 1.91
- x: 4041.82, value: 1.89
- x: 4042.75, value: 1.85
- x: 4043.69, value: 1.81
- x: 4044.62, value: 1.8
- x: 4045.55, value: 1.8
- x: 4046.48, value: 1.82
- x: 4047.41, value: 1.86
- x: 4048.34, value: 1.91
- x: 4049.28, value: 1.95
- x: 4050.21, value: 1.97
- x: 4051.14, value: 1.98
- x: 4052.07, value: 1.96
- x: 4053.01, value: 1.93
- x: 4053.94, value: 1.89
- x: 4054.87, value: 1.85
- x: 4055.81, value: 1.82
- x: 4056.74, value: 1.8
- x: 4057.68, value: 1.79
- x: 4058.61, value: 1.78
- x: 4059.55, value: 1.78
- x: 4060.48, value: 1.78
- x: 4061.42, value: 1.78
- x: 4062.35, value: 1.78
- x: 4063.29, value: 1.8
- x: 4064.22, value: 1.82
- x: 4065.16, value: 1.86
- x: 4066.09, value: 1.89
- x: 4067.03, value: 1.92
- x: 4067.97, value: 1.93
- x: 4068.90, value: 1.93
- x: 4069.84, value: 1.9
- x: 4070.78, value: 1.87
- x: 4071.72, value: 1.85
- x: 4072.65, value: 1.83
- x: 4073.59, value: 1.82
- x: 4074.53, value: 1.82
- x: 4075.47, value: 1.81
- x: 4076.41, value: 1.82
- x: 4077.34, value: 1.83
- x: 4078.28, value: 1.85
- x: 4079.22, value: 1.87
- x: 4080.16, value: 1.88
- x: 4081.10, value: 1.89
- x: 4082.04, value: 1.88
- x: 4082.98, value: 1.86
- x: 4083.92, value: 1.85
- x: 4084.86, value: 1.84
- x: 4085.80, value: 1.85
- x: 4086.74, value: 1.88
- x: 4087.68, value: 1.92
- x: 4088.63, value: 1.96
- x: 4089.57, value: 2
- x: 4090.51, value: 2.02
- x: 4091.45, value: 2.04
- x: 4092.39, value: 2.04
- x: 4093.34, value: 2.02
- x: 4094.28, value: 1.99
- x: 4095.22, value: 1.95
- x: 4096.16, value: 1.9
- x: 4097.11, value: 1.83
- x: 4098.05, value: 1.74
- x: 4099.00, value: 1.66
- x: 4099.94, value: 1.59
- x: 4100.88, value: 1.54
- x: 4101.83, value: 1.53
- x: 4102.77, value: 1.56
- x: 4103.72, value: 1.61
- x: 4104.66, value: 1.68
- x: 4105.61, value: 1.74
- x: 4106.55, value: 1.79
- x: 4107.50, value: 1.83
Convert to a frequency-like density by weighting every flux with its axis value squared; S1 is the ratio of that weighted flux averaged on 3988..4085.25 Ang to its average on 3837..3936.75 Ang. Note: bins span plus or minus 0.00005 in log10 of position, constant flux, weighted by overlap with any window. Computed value 1.47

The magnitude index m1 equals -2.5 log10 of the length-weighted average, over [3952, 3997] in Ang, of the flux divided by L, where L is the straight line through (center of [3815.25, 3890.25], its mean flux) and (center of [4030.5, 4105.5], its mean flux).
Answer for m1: 0.18 mag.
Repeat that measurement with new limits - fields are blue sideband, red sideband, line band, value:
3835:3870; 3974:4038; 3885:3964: 0.24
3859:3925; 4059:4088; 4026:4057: -0.05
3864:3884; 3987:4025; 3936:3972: 0.40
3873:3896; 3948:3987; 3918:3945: 0.31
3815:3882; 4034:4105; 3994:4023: -0.08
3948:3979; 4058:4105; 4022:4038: -0.18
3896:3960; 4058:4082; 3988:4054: -0.13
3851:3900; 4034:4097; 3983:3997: -0.06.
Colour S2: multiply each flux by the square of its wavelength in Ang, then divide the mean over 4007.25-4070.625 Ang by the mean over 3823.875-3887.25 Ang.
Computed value 1.5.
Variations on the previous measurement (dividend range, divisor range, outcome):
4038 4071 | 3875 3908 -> 1.44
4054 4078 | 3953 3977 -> 1.76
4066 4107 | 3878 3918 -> 1.41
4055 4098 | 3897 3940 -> 1.67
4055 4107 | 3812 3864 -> 1.53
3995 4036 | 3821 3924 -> 1.42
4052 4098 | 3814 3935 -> 1.54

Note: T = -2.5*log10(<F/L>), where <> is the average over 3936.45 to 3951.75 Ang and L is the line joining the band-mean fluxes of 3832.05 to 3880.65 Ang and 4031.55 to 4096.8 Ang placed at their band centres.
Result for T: 0.24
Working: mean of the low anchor 1.43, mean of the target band 1.3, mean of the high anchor 1.87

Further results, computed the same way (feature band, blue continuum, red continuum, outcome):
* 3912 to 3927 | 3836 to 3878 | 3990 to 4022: 0.18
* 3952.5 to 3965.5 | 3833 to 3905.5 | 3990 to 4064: 0.25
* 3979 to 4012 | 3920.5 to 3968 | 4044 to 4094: -0.23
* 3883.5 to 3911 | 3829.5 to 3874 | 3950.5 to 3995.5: 0.00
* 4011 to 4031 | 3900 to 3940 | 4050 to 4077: -0.16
